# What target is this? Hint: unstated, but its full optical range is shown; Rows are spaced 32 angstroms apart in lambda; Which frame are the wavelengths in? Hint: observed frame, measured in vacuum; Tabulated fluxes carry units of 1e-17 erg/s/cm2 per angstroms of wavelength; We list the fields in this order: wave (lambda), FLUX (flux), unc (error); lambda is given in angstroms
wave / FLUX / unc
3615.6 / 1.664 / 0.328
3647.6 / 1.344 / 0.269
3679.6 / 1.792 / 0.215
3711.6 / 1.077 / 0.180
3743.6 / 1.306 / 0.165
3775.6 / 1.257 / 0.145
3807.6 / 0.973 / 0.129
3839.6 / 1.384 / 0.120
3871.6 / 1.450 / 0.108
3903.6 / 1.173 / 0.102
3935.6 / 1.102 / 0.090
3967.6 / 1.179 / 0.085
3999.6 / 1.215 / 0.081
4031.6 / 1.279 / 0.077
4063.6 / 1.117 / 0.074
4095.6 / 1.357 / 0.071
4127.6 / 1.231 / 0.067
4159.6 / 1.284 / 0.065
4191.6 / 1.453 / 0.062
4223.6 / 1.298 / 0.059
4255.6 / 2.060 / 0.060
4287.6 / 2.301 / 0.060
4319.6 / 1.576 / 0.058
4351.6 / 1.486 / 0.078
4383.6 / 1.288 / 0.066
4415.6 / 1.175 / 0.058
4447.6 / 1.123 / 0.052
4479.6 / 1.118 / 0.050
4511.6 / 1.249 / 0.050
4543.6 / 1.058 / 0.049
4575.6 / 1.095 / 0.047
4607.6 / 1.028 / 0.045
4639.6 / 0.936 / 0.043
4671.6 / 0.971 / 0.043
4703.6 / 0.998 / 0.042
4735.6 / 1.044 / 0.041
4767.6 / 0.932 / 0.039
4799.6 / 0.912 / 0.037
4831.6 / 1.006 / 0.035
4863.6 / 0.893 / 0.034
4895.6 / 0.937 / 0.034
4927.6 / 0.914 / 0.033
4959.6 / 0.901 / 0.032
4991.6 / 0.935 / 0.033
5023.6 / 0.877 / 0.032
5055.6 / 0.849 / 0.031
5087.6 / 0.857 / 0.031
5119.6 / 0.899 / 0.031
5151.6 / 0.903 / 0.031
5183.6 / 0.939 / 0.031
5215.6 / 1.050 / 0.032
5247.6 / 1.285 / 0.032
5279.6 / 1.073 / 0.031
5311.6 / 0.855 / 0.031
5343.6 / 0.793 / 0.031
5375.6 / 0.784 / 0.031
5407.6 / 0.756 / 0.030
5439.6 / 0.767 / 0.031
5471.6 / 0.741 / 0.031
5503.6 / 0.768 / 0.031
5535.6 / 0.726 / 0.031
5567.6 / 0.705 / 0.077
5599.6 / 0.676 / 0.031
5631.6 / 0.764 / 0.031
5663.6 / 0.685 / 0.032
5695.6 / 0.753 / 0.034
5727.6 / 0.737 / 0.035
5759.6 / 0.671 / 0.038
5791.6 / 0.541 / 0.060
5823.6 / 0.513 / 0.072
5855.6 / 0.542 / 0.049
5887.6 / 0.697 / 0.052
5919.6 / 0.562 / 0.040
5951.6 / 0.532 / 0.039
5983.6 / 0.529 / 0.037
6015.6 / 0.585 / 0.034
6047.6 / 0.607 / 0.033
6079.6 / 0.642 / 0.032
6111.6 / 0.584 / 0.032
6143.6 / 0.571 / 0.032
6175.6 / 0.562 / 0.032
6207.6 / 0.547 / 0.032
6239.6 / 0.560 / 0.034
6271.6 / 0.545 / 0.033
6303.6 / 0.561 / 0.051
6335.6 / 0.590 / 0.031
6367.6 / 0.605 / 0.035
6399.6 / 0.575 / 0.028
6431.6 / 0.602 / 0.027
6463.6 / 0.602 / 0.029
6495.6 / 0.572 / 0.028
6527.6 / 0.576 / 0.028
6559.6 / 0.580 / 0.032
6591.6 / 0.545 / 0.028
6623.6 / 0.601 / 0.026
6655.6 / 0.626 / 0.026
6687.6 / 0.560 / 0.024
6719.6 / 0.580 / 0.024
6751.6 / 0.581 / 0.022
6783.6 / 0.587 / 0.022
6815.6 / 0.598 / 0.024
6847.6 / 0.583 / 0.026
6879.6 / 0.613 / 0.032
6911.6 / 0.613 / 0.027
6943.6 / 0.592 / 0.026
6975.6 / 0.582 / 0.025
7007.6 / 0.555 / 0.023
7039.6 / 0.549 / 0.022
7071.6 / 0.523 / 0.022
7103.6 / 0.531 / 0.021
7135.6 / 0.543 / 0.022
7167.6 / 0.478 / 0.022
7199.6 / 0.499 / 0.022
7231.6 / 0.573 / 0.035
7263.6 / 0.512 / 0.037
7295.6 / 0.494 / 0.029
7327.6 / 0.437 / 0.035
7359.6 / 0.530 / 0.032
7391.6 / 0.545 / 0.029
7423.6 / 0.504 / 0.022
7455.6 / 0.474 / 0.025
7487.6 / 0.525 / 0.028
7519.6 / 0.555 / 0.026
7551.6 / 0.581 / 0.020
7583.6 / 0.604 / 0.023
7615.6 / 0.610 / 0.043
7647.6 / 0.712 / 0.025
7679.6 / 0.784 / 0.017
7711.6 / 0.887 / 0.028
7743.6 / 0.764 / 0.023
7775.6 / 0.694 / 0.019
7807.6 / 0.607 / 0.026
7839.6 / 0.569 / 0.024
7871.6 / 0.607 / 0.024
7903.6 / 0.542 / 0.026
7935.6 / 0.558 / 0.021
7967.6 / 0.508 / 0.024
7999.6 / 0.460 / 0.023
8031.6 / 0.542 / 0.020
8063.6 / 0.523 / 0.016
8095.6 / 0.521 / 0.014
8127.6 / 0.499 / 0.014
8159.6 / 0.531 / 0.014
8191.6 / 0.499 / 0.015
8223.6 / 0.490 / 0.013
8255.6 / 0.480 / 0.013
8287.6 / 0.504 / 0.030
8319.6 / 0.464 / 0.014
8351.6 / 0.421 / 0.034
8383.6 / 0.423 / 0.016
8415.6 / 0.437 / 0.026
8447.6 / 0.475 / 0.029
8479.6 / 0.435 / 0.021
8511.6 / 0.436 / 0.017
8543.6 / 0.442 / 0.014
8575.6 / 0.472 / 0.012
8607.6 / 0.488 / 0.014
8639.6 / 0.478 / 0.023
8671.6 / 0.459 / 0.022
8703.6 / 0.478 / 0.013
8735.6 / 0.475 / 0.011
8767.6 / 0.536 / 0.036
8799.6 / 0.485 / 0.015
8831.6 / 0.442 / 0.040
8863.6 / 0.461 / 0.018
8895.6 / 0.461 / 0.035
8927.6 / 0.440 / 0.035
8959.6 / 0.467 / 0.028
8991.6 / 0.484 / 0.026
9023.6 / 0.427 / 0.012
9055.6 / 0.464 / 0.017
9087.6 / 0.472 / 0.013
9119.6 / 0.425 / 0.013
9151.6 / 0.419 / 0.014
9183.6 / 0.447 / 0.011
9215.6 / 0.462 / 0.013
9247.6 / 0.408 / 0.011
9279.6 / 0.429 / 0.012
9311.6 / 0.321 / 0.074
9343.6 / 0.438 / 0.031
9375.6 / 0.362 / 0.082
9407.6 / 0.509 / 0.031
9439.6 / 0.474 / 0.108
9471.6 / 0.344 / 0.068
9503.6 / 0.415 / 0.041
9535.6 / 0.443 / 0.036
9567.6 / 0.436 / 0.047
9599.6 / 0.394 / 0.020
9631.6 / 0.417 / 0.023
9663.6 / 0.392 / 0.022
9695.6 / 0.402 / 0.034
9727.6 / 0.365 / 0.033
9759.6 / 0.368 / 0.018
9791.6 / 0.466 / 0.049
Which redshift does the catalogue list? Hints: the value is 1.76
